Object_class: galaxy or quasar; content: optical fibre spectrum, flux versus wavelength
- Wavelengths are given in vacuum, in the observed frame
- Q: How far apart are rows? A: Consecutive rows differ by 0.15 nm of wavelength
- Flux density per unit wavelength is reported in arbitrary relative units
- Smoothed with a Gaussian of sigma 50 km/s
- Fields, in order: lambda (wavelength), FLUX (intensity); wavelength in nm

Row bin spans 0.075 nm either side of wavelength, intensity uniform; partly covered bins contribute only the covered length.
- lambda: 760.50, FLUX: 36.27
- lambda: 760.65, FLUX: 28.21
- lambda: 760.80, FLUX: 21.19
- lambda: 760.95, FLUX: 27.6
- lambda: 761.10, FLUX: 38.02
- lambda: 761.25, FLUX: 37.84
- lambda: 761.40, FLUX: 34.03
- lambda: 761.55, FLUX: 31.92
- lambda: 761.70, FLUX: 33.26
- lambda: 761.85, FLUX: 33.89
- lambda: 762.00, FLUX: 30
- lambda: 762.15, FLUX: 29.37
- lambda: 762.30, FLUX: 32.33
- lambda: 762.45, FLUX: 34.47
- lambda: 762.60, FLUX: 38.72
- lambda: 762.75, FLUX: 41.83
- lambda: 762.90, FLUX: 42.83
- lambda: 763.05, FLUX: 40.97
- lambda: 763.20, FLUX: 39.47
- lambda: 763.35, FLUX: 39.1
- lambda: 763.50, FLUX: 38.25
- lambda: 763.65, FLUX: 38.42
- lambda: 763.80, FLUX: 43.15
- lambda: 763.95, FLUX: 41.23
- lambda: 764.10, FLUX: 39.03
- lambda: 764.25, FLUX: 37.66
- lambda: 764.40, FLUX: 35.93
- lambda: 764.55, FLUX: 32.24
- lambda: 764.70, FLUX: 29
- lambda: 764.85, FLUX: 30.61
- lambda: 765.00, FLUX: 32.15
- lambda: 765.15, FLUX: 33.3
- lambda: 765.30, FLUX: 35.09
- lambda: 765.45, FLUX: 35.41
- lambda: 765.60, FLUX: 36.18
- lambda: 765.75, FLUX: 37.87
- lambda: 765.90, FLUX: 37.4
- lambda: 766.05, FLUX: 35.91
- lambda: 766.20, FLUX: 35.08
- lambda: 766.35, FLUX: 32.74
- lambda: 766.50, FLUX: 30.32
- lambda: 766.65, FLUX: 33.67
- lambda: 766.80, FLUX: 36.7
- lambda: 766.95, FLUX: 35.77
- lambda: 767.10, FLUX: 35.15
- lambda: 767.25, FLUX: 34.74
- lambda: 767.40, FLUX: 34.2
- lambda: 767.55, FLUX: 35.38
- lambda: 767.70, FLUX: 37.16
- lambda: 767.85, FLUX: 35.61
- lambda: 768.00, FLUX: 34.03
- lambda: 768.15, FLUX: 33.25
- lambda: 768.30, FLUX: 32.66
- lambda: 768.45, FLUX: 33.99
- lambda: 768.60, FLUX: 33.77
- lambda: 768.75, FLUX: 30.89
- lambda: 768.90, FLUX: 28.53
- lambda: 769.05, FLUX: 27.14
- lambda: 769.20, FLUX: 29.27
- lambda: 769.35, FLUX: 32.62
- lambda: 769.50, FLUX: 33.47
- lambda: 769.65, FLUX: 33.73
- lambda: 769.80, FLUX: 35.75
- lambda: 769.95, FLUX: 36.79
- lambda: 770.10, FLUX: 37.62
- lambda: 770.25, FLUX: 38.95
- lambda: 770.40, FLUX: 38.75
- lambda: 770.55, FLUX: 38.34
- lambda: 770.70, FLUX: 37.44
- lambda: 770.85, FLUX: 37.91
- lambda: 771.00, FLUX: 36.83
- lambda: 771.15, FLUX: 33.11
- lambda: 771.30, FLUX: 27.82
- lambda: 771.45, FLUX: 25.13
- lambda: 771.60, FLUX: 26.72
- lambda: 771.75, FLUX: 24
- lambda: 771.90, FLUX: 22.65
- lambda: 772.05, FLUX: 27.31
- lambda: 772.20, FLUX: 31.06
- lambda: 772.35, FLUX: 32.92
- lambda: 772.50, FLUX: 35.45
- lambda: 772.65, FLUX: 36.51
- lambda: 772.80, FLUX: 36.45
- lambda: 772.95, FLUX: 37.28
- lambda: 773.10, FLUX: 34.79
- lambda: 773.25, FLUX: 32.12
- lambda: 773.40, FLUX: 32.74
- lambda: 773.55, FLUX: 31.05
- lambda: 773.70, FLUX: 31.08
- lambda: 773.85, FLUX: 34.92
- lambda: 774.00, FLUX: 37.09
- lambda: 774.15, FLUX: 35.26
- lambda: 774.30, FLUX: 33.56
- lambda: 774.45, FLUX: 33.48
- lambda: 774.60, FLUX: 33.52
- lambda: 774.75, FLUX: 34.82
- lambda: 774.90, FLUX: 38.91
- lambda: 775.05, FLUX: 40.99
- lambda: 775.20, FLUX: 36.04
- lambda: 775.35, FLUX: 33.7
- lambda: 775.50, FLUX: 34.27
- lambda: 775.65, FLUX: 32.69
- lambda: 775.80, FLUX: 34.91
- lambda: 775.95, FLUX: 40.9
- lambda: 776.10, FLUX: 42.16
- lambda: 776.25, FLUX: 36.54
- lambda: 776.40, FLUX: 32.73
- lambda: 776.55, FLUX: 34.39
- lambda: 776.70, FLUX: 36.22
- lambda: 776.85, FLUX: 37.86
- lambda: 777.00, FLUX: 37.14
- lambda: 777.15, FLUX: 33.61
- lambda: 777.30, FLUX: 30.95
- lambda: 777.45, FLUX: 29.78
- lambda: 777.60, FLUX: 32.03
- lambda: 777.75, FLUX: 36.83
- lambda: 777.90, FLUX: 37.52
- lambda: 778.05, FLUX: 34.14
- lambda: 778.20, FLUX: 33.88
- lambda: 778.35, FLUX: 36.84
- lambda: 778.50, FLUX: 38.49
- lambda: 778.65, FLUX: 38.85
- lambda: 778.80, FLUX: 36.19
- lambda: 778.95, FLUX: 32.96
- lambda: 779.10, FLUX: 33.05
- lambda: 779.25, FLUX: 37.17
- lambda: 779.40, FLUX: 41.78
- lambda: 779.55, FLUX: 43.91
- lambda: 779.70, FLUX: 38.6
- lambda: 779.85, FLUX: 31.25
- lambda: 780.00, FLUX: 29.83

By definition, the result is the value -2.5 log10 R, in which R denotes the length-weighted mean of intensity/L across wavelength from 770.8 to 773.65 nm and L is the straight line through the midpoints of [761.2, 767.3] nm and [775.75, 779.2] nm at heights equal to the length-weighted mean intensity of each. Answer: 0.13 mag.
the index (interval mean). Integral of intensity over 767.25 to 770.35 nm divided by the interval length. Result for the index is 33.8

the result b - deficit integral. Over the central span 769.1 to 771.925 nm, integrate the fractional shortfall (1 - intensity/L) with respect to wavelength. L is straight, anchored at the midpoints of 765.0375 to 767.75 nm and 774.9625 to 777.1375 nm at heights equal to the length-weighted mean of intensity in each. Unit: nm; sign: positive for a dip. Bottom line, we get 0.20 nm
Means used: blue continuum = 35.1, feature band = 33.1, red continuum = 36.4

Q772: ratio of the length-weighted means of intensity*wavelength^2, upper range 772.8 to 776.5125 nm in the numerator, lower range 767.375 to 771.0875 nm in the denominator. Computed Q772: 1.0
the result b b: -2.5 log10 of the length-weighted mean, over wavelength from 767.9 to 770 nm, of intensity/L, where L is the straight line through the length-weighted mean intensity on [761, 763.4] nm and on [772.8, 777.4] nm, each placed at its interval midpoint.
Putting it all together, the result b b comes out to 0.097 mag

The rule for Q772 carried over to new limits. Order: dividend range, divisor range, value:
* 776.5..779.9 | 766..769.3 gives 1.10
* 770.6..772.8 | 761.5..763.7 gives 0.88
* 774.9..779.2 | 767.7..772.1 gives 1.11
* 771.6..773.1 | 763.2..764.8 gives 0.86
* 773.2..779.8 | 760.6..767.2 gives 1.05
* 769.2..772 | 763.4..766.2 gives 0.93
